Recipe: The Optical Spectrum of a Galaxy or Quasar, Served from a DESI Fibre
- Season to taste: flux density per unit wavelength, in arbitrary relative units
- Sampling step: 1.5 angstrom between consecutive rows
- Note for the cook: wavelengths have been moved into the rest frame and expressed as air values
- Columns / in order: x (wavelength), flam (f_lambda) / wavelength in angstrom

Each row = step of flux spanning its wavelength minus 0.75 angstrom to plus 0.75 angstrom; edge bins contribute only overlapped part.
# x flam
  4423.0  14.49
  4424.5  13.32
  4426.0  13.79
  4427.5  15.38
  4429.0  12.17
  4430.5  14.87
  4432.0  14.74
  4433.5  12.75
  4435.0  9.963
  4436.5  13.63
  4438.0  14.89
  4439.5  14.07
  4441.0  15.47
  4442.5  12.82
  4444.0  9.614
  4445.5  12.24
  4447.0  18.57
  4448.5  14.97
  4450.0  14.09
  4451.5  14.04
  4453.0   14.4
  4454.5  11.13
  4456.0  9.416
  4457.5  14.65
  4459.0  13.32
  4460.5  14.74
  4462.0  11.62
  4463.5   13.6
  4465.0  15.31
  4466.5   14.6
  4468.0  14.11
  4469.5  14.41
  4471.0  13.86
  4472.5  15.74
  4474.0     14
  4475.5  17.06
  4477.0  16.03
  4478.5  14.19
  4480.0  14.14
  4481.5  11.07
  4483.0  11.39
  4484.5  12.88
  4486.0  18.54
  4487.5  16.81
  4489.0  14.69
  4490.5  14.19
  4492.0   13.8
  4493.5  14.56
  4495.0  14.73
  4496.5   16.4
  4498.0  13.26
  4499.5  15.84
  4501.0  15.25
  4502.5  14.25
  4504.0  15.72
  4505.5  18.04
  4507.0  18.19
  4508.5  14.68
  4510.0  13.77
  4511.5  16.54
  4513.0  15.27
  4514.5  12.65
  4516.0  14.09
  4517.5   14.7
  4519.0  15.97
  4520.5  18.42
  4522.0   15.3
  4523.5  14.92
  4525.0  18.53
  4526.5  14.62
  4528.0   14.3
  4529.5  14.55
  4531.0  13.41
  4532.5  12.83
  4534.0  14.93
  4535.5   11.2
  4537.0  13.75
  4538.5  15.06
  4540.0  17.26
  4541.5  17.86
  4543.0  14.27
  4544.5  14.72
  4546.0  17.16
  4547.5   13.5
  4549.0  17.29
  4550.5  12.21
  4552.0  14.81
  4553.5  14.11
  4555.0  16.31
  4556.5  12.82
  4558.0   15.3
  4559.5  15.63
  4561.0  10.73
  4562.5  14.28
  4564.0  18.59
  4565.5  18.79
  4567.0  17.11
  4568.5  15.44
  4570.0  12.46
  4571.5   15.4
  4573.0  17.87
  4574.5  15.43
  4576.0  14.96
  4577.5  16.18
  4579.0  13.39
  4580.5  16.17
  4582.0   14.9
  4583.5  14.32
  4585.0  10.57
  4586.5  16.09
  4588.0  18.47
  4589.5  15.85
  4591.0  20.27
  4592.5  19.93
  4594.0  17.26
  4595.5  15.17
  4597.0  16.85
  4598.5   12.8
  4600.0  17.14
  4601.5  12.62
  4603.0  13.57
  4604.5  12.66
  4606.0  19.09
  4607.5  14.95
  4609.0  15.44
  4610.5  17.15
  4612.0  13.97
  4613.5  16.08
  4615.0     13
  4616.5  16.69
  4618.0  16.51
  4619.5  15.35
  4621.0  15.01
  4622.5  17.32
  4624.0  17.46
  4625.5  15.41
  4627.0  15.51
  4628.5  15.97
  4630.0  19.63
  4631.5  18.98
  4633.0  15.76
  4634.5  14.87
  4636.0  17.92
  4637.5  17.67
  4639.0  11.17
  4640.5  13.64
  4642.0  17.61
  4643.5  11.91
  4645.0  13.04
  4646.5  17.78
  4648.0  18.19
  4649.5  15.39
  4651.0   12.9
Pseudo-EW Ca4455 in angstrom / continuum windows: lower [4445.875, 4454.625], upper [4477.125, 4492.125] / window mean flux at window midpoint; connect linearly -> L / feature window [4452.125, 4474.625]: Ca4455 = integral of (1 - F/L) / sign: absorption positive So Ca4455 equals 1.32 angstrom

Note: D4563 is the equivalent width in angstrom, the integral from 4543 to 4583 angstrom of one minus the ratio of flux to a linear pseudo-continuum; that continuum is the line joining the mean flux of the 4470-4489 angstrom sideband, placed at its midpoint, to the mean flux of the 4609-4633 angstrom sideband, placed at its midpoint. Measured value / 1.00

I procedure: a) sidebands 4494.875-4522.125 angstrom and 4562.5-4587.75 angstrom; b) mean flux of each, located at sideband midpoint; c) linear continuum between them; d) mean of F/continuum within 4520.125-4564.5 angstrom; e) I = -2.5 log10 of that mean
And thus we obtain 0.04 mag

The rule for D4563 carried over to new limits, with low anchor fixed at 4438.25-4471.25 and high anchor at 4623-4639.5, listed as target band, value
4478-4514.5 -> -1.3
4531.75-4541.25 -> 0.4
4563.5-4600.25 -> -0.7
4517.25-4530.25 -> -0.8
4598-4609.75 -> 0.9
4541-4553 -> 0.0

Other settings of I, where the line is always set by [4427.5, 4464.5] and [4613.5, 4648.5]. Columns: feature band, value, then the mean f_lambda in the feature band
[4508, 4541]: -0.03 mag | 14.9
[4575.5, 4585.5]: 0.06 mag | 14.4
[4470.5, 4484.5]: -0.02 mag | 14.1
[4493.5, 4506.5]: -0.09 mag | 15.4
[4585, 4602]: -0.07 mag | 16.4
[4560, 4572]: -0.02 mag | 15.4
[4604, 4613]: 0.00 mag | 15.6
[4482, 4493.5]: -0.04 mag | 14.5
